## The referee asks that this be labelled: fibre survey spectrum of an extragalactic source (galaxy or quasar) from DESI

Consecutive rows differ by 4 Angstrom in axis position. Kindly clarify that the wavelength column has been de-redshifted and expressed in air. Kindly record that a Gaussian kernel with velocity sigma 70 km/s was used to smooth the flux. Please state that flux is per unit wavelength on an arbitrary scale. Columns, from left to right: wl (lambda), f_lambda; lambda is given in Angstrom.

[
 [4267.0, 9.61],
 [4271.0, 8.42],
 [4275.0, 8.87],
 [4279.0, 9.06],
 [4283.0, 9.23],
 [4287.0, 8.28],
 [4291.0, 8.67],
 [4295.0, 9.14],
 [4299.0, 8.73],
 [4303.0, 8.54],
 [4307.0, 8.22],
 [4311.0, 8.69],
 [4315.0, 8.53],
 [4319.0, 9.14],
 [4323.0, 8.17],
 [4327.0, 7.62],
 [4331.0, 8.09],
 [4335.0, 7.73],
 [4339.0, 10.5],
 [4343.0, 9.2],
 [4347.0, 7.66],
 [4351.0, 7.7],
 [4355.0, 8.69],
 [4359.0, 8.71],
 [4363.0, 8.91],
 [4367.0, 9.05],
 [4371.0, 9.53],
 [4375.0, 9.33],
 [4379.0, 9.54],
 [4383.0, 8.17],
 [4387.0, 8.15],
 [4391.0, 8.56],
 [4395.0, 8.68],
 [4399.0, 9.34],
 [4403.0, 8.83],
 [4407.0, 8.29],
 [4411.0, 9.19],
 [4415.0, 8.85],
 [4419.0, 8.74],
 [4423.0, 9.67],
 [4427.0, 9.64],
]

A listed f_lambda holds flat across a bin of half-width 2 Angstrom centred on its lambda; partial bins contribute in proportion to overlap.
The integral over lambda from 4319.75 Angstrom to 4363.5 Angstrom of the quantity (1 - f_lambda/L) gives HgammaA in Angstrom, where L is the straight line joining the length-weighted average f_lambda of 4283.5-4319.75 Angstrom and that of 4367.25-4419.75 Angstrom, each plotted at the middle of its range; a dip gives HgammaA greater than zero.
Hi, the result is 1.5 Angstrom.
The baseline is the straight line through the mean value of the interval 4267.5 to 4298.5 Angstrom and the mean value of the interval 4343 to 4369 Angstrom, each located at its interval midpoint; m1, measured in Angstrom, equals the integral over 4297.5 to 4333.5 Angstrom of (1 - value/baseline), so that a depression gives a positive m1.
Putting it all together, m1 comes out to 1.2 Angstrom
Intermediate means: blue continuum 8.84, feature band 8.4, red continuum 8.51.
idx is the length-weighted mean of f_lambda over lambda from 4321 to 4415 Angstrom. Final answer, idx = 8.68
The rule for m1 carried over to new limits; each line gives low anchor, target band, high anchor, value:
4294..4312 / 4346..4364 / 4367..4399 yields 0.95 Angstrom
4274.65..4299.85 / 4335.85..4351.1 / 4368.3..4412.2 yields 0.08 Angstrom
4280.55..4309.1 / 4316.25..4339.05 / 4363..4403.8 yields 1.05 Angstrom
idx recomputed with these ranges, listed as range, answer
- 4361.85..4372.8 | 9.18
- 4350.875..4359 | 8.44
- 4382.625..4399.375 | 8.55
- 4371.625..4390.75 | 8.83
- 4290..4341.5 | 8.6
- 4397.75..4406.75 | 8.91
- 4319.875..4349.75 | 8.43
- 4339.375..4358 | 8.52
